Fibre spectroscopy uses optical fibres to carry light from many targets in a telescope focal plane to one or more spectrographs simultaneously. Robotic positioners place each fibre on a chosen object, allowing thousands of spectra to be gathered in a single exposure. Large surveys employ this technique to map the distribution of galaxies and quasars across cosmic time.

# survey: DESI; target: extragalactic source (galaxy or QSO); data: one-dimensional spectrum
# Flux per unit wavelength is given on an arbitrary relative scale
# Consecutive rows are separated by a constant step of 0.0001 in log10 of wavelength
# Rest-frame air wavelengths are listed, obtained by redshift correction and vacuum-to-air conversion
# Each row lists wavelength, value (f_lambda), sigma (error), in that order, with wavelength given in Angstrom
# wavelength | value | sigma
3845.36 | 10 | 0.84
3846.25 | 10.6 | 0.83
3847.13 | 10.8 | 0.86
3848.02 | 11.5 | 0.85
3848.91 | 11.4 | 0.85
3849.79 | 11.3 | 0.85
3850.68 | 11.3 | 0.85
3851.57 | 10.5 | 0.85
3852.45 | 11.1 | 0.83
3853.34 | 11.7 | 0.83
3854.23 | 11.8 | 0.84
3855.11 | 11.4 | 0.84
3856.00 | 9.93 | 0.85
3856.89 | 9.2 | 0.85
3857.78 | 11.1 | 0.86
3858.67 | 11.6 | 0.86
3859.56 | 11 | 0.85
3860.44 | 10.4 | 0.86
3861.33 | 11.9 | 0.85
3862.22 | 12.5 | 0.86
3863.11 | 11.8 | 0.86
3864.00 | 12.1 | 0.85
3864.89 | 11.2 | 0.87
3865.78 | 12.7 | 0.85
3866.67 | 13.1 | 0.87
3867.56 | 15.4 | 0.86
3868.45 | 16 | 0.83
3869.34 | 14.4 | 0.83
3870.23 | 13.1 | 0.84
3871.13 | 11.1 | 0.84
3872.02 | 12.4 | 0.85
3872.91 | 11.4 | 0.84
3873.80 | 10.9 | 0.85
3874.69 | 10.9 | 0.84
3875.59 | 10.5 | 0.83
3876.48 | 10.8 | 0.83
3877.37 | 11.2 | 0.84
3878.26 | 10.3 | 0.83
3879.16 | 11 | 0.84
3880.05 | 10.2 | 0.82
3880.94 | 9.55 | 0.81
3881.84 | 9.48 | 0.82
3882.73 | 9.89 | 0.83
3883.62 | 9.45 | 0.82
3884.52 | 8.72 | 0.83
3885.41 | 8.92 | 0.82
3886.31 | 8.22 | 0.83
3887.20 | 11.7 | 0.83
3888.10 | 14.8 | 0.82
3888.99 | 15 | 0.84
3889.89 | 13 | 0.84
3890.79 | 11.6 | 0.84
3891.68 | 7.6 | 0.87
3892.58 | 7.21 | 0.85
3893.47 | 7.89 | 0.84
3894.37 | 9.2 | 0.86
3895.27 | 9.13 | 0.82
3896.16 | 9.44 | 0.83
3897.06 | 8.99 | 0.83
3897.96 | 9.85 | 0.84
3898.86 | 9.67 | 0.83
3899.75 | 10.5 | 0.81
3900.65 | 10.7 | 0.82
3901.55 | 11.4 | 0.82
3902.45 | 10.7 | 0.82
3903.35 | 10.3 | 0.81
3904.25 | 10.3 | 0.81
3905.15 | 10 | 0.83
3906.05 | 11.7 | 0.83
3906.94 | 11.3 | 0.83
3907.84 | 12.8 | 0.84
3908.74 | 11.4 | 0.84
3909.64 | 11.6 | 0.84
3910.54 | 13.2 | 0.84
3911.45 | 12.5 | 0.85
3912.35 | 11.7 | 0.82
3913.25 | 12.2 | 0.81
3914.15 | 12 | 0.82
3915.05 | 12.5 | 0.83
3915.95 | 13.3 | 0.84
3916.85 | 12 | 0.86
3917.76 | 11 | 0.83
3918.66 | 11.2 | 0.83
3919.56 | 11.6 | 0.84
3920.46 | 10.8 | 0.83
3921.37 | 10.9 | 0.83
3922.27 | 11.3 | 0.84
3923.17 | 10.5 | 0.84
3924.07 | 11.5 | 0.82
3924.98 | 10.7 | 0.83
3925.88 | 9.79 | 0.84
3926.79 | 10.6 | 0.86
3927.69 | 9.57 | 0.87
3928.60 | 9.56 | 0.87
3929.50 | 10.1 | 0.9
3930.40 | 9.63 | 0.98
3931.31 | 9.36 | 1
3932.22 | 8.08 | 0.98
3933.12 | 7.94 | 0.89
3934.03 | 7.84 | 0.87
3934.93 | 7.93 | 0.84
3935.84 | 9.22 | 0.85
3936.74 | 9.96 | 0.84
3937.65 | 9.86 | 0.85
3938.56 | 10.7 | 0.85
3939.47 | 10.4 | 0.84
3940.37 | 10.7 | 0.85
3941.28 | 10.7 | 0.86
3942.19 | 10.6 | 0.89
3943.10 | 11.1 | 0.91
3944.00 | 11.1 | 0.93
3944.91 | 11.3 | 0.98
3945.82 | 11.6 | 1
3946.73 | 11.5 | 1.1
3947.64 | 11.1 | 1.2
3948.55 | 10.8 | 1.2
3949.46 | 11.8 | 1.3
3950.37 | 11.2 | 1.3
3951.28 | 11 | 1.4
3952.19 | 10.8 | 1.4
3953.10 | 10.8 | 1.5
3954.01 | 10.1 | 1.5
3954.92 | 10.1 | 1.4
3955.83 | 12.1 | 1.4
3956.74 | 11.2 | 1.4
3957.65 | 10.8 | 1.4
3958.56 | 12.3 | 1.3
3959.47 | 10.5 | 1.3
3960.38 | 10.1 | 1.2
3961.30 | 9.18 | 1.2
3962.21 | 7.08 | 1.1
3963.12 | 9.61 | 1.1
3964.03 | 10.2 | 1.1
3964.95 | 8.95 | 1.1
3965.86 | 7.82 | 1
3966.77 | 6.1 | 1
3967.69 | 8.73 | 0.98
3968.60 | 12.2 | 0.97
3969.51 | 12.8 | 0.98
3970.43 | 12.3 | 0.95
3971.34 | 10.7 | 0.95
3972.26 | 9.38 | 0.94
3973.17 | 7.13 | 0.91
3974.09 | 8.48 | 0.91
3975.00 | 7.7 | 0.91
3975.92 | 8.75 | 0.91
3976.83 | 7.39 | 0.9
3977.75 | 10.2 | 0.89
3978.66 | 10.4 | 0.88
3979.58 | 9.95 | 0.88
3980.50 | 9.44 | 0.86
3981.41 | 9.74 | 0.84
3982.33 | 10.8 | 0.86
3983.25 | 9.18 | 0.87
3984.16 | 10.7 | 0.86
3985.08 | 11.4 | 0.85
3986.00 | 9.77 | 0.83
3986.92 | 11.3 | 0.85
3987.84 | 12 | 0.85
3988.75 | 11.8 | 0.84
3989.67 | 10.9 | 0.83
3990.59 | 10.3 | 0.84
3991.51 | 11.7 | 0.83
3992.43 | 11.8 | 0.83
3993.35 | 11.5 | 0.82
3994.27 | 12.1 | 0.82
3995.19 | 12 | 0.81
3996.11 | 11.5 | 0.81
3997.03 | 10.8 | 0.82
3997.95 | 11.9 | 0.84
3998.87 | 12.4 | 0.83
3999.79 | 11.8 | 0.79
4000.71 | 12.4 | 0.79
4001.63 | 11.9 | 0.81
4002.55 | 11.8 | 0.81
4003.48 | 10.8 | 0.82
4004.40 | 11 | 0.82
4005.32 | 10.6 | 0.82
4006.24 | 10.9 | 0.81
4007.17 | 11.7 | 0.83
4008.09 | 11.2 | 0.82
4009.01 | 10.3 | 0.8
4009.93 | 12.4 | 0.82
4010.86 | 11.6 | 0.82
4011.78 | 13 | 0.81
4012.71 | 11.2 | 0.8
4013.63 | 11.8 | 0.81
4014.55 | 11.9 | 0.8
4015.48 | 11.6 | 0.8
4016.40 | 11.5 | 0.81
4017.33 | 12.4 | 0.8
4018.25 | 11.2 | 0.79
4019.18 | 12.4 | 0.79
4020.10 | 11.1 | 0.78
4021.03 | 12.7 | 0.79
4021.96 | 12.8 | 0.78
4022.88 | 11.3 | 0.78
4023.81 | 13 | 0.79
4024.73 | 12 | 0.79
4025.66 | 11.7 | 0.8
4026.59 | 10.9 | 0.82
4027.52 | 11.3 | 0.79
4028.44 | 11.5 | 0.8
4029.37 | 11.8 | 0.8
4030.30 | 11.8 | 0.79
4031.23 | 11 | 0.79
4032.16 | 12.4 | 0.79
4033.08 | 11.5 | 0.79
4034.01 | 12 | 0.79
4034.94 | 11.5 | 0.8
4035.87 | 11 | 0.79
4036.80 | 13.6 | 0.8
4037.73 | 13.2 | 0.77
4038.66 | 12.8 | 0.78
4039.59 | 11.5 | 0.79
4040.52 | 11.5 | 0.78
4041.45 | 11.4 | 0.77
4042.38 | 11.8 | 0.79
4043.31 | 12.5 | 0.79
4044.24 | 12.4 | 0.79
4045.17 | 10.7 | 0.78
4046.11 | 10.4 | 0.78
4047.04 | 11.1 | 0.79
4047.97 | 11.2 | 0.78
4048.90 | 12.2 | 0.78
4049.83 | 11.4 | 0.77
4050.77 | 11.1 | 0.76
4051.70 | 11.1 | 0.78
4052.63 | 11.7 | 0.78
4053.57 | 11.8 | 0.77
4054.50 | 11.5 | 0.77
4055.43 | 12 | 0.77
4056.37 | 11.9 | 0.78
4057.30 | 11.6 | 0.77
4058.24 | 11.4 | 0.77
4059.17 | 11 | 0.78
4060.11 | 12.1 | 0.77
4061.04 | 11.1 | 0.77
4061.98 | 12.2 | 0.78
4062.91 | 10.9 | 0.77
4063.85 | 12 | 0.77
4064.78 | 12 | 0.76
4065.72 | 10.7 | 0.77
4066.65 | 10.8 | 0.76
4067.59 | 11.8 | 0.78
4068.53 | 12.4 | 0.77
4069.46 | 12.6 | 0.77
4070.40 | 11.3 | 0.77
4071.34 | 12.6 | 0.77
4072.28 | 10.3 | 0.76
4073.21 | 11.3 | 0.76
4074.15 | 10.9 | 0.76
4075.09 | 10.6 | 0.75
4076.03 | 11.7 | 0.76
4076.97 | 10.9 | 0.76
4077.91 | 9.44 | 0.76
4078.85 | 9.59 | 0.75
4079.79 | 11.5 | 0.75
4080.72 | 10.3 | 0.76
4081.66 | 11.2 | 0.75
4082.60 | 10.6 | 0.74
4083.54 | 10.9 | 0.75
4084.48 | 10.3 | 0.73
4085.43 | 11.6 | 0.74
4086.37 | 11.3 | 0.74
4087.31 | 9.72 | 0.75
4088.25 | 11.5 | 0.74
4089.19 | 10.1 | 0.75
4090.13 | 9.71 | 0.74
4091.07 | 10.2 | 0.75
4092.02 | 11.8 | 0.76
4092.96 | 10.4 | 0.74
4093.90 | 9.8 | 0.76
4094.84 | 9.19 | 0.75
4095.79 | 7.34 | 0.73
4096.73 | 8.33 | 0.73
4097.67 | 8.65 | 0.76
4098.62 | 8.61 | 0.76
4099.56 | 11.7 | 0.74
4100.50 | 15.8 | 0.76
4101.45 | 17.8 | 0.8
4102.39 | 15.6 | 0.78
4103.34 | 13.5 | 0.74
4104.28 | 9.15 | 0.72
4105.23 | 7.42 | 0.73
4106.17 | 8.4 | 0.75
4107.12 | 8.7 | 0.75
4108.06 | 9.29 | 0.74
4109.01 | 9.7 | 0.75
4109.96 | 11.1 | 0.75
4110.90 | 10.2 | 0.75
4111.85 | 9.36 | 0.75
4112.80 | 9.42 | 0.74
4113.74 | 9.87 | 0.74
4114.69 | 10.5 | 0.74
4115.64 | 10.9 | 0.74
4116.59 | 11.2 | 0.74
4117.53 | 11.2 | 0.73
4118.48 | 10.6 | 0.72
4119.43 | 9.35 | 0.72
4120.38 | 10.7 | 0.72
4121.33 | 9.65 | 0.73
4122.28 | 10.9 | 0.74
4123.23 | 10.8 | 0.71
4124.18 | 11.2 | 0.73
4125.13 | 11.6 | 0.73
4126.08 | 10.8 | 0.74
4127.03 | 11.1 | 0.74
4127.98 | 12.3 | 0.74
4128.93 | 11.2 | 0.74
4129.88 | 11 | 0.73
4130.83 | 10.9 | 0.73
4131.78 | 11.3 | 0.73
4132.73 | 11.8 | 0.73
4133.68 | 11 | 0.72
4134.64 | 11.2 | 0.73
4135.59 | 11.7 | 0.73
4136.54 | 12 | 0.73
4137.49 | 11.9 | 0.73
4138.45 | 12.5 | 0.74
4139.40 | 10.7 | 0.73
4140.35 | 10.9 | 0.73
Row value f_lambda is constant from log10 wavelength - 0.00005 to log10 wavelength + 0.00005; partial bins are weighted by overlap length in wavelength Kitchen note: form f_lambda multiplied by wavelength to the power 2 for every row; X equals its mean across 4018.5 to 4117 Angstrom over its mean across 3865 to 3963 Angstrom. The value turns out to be 1.1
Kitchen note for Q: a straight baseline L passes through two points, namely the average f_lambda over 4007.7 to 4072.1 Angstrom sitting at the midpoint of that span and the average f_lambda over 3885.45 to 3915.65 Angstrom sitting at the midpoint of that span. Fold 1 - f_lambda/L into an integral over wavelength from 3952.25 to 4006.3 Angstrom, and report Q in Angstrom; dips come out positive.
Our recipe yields 4.3 Angstrom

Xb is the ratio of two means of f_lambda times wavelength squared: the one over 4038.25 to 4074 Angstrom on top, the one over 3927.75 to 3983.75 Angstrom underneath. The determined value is 1.2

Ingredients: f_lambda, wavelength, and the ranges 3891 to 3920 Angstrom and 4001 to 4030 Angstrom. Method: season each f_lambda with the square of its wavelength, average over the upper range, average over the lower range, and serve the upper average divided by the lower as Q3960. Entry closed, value 1.14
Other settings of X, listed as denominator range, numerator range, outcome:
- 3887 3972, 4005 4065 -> 1.16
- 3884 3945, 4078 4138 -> 1.12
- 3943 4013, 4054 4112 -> 1.08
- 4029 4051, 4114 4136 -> 0.97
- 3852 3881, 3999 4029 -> 1.08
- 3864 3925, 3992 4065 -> 1.12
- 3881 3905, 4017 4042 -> 1.26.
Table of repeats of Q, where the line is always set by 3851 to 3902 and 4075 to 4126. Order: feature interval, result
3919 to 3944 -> 1.9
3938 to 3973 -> 1.2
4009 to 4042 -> -3.6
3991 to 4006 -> -1.2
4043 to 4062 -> -1.5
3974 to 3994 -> 0.9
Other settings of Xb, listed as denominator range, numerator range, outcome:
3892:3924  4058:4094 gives 1.10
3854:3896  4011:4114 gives 1.11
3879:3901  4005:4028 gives 1.24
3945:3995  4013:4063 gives 1.17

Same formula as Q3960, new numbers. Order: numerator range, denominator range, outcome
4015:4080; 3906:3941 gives 1.15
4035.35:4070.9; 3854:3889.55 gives 1.12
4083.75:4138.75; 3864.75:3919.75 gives 1.08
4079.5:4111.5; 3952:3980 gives 1.16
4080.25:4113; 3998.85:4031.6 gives 0.94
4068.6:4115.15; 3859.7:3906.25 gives 1.08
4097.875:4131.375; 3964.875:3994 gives 1.15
